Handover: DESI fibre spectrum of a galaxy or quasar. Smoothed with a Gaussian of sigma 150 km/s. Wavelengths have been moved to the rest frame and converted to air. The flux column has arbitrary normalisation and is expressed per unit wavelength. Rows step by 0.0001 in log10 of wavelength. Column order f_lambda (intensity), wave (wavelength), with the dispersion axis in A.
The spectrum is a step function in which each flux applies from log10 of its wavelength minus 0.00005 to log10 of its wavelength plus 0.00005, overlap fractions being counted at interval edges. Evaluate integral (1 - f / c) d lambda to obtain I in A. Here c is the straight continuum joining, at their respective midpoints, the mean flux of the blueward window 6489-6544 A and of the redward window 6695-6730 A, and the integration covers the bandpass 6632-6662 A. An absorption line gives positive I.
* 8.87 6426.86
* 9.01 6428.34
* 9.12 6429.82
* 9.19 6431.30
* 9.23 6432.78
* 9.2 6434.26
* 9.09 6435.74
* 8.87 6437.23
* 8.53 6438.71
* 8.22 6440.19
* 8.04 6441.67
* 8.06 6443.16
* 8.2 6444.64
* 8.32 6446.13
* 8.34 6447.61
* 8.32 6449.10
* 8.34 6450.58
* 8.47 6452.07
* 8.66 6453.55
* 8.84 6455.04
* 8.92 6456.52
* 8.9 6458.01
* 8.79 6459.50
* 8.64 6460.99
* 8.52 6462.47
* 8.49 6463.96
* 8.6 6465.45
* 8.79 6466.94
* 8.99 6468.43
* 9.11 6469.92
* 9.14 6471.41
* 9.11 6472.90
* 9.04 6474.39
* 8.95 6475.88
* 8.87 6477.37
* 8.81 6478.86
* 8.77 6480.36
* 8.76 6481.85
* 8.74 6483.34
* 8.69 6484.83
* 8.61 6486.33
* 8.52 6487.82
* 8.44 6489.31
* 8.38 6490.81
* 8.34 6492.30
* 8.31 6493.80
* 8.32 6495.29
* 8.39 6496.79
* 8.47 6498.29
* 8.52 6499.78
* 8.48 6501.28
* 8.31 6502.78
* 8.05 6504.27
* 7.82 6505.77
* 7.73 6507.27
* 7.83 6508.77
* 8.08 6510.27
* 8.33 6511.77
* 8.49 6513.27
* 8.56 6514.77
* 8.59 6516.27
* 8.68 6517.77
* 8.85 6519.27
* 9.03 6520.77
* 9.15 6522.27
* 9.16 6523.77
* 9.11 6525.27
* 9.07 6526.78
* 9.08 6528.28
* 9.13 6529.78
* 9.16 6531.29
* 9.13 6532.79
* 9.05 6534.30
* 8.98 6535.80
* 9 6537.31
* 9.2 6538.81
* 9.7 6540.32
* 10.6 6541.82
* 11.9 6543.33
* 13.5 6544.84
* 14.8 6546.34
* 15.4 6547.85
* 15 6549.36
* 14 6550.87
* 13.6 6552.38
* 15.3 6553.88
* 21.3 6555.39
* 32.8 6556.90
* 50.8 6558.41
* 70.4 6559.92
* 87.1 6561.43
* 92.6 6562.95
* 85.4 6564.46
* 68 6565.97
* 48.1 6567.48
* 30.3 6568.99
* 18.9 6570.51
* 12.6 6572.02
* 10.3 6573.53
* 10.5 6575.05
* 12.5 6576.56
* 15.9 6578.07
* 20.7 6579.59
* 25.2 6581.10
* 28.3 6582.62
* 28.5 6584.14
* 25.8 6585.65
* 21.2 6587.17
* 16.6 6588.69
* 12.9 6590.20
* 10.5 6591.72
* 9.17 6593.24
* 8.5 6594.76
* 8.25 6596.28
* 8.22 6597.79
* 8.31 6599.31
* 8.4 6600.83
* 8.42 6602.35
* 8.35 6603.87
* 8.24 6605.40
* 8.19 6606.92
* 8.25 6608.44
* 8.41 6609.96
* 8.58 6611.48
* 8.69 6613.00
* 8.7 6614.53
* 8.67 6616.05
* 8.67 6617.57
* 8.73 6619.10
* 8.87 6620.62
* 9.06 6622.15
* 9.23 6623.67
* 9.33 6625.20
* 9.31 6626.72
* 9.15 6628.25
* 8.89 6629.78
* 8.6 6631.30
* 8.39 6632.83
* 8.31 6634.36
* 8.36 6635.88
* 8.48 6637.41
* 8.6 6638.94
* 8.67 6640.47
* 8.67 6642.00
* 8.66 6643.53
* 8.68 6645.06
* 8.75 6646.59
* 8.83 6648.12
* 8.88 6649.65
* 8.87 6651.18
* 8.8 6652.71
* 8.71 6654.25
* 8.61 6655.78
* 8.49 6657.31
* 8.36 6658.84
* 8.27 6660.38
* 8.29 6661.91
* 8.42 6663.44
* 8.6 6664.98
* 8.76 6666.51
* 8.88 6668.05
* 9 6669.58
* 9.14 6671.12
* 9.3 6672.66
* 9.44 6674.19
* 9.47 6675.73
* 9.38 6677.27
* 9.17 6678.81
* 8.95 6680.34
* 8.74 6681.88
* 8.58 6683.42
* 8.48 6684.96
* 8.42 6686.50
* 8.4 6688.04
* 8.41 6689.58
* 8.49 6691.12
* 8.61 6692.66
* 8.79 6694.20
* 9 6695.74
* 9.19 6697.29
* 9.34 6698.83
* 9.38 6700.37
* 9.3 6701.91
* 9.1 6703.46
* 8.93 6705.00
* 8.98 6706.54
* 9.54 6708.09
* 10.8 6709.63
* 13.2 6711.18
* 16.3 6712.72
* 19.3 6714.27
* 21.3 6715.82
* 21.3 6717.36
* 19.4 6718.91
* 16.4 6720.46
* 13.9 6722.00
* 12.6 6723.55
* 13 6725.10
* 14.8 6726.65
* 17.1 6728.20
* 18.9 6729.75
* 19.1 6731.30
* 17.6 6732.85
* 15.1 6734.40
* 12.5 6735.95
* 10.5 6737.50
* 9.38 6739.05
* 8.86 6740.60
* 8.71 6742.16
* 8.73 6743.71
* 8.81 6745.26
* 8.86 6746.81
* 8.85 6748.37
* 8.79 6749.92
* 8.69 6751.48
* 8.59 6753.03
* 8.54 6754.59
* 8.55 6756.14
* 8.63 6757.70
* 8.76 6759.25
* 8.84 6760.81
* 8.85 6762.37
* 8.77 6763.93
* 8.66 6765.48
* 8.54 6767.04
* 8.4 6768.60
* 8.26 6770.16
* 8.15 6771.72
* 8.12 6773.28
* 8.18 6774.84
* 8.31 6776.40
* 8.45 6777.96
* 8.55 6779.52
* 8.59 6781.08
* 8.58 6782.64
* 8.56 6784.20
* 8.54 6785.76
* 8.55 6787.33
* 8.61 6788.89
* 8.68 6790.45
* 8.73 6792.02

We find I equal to 8.33 A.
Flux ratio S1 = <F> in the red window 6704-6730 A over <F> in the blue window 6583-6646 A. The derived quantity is 1.5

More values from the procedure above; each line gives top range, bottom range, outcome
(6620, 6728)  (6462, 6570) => 0.62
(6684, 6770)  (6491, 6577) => 0.60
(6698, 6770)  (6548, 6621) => 0.52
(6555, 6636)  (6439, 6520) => 2.41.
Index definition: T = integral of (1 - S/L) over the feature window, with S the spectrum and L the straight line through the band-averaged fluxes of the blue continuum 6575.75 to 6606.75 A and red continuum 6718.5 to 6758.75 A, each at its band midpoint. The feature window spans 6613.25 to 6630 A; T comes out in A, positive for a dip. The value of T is 6.1 A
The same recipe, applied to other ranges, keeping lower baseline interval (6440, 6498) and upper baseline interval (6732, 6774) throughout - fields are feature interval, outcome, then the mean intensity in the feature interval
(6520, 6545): -2.13 A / 9.55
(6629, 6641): 0.75 A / 8.54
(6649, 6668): 1.20 A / 8.6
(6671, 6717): -4.98 A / 10.3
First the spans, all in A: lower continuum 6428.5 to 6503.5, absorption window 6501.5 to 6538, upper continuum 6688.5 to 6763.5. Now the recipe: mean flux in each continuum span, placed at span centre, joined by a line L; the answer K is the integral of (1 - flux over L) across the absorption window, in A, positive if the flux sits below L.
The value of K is 2.4 A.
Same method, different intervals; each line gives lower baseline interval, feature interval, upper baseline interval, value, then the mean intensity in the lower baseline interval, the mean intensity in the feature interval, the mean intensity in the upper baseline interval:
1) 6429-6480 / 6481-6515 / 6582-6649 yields 3.12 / 8.73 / 8.35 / 10.5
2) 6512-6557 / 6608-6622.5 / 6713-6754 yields 4.21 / 11.3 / 8.66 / 13.5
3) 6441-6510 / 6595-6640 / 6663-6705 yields 0.96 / 8.53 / 8.61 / 8.92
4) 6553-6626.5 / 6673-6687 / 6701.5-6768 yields 6.02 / 22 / 8.98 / 12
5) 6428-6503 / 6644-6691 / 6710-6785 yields 8.38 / 8.66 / 8.77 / 11.5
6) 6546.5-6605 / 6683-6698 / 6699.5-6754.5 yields 6.85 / 26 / 8.63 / 12.7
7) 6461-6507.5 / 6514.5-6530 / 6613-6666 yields -0.60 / 8.59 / 8.96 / 8.7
